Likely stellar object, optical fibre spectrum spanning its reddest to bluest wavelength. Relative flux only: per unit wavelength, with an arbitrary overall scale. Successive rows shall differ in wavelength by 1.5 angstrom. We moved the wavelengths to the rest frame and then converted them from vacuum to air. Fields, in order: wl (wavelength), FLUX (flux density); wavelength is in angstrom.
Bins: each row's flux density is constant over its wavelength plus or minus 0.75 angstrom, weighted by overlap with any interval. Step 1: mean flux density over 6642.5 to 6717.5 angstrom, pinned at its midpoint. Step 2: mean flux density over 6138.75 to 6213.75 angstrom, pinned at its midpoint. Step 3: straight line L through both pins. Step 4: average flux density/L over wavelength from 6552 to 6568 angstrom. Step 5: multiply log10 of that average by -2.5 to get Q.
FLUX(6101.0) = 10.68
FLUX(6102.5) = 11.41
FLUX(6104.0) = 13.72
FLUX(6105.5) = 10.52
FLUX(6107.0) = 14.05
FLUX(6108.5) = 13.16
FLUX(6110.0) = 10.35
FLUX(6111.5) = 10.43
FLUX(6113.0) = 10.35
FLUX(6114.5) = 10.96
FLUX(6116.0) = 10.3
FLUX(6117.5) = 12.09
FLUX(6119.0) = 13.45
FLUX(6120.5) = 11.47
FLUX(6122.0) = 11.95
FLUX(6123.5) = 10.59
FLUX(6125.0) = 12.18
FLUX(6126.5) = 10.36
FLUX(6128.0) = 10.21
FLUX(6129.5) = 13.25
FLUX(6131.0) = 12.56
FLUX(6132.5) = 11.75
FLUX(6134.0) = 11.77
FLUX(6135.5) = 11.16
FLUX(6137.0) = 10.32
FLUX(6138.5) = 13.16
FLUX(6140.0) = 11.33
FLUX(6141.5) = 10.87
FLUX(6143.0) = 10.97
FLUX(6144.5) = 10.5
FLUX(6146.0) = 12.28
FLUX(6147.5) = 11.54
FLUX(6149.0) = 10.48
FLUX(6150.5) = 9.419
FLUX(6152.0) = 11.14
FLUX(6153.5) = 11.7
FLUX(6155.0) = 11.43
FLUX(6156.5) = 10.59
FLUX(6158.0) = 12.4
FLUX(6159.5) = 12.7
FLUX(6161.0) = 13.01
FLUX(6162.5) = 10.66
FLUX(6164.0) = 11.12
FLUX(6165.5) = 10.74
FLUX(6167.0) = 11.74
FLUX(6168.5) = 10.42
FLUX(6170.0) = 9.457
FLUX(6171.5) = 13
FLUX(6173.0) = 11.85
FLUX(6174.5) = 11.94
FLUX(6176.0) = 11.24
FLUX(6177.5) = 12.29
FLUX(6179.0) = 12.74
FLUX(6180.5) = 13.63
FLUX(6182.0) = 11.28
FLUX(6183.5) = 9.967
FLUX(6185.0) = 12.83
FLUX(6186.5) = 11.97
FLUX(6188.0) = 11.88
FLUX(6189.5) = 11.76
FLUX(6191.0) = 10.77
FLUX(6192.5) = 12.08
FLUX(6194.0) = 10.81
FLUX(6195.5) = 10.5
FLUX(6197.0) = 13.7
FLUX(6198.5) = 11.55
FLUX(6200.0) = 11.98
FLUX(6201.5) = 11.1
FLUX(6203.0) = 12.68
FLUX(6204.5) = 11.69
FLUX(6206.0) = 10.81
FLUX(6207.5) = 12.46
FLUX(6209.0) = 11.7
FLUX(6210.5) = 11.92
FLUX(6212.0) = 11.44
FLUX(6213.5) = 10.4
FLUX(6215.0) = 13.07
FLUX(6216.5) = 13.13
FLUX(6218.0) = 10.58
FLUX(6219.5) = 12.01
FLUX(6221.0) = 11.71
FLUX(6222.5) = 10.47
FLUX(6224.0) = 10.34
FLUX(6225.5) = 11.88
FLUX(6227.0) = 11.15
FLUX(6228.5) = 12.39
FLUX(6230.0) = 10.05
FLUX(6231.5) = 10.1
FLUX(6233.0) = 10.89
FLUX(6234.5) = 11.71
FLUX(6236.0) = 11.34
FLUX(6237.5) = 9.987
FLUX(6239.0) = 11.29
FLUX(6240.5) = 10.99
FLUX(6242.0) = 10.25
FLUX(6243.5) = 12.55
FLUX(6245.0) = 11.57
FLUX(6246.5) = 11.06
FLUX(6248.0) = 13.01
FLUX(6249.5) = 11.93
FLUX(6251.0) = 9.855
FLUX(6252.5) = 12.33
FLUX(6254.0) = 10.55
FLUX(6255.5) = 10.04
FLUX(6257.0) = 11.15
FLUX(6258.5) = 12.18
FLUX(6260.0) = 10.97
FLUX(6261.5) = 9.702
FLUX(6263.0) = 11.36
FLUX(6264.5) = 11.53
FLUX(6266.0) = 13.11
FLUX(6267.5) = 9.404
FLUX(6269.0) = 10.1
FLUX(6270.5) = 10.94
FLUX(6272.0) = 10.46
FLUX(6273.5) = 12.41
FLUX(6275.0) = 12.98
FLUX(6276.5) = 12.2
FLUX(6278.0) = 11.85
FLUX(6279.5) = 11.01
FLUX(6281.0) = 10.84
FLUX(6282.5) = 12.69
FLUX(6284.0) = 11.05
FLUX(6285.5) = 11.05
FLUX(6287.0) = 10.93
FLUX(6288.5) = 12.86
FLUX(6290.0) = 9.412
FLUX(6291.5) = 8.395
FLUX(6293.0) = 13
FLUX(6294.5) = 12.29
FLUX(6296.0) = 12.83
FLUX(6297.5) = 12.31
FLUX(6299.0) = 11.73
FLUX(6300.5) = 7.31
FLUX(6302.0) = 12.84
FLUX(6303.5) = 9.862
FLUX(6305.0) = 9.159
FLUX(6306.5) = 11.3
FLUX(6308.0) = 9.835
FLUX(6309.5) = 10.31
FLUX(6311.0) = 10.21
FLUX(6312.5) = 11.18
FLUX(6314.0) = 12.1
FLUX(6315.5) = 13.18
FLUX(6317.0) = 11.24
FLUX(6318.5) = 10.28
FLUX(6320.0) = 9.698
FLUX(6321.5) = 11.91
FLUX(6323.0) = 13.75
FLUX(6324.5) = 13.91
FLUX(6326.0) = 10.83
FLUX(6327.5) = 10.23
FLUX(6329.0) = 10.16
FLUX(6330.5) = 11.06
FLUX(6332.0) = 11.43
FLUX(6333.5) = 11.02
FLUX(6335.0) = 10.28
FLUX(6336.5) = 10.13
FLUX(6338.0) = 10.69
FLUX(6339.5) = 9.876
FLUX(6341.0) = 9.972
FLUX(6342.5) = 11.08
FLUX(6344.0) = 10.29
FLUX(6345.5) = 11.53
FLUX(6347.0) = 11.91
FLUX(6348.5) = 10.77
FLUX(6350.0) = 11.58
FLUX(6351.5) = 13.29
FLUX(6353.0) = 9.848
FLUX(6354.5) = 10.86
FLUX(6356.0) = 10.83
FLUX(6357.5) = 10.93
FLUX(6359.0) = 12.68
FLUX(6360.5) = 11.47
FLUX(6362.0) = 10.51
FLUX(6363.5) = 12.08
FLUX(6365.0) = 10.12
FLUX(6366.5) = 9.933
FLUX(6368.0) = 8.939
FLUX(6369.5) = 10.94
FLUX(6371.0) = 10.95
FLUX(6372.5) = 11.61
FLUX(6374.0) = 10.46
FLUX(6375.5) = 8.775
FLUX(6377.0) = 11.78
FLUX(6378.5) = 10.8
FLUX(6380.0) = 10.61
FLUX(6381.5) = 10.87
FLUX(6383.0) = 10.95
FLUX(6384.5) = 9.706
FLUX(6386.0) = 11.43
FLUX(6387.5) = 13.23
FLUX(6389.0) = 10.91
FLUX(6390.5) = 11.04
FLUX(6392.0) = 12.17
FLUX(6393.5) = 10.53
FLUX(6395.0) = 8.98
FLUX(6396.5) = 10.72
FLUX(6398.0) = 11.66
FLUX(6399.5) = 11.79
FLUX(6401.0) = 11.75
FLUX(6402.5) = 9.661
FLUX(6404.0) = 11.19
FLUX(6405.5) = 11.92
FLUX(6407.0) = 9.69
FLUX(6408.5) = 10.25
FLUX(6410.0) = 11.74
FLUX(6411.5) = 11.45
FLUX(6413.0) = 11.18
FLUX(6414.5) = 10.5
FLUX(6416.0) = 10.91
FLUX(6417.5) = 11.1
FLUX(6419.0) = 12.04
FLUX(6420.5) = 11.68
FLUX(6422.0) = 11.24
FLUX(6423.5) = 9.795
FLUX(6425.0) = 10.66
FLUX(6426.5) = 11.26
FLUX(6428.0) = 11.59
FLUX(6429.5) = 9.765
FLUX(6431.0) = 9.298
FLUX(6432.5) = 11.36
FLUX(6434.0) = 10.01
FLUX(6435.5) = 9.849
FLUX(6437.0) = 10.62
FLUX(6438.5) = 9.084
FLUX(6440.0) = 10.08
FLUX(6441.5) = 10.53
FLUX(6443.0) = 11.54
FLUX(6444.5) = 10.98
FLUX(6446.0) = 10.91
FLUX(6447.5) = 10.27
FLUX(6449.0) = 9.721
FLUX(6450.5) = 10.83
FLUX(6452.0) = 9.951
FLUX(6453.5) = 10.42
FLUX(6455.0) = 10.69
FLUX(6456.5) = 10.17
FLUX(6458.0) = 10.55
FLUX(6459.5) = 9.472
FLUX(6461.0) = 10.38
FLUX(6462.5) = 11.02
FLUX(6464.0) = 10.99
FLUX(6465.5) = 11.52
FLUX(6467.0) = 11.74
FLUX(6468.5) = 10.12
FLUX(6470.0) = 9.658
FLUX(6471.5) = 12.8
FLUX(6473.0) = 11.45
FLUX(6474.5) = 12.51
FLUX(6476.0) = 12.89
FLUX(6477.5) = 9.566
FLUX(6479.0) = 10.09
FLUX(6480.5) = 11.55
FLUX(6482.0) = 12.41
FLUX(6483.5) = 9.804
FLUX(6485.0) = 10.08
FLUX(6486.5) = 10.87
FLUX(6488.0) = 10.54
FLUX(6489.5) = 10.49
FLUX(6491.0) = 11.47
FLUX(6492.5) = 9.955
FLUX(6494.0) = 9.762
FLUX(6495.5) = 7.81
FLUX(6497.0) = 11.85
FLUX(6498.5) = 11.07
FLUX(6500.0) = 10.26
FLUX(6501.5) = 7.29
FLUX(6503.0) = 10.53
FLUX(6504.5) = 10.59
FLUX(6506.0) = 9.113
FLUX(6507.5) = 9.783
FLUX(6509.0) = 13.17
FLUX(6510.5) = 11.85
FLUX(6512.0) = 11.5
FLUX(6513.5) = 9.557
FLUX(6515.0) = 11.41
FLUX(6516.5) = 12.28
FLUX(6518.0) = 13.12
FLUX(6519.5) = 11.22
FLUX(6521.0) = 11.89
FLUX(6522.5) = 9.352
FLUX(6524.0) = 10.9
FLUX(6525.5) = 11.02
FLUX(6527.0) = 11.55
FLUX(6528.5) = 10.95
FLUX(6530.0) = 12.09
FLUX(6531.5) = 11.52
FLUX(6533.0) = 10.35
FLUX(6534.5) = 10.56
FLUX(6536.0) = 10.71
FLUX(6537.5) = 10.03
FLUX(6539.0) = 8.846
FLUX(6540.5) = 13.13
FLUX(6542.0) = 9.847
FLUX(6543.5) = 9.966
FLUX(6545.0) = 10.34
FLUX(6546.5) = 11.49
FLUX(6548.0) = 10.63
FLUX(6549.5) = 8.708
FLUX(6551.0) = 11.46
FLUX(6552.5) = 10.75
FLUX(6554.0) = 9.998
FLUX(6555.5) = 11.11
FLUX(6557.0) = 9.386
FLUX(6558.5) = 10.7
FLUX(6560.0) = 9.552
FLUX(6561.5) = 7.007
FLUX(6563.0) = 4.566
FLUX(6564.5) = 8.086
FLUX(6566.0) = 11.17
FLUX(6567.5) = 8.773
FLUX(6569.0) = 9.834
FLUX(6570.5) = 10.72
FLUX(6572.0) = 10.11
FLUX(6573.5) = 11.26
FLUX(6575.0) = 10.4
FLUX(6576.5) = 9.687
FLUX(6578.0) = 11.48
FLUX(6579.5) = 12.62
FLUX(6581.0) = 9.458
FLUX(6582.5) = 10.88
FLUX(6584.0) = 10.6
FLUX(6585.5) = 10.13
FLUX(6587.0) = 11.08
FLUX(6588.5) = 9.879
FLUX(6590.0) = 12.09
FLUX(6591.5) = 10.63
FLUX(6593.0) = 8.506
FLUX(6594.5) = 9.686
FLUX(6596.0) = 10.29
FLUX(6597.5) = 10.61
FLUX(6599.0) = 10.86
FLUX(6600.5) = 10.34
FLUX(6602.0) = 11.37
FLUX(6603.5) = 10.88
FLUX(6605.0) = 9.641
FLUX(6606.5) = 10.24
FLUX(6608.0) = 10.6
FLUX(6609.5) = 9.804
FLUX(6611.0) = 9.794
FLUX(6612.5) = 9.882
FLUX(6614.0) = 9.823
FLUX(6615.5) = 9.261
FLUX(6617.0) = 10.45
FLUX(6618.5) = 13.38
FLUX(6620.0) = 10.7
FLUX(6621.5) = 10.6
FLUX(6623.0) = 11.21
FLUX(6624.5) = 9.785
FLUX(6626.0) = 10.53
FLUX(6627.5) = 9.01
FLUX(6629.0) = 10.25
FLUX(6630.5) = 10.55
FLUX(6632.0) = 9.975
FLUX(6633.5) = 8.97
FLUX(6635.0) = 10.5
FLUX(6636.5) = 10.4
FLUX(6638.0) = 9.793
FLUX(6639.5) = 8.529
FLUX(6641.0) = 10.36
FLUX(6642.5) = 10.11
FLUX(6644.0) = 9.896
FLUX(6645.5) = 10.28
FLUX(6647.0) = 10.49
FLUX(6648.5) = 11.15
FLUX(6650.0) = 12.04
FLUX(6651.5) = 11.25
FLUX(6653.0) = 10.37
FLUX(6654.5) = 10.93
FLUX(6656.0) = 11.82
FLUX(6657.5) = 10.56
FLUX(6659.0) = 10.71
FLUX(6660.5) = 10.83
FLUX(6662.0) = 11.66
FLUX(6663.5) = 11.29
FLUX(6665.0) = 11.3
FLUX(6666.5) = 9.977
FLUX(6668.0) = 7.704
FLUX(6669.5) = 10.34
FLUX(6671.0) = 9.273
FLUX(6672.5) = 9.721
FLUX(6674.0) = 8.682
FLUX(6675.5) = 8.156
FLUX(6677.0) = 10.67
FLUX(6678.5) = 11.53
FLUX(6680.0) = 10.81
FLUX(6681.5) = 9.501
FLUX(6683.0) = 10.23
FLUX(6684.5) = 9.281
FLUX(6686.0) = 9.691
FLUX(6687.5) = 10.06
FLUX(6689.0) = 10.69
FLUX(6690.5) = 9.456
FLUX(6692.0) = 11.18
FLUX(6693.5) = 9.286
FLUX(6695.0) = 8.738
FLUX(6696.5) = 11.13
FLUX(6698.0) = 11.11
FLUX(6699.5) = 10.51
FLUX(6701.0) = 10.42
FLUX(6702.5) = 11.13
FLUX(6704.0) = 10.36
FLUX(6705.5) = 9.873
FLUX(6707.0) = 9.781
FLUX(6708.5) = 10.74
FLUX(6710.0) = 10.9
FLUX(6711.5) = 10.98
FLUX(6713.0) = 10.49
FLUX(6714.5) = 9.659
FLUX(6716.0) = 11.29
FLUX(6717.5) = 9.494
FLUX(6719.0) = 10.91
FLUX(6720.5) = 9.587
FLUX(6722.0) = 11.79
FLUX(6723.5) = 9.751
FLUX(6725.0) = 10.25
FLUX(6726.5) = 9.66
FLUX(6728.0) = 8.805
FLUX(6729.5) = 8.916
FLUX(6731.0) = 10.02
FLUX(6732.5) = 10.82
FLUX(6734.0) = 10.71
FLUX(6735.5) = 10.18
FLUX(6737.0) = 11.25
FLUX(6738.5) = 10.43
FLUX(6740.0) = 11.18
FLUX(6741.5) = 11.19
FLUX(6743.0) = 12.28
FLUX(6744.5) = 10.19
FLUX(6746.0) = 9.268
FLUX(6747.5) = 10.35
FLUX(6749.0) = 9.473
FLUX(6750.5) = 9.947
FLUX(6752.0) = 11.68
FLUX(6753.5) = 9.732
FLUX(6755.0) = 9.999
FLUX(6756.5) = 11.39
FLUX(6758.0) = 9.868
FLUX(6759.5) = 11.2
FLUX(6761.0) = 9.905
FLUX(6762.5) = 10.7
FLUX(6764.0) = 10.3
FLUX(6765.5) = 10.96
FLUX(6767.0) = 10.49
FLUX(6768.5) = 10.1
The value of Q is 0.16 mag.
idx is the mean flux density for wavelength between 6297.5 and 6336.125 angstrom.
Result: 11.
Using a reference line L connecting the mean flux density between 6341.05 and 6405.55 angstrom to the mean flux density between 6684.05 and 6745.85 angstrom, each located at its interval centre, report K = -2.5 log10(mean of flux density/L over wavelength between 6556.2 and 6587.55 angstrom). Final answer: 0.08 mag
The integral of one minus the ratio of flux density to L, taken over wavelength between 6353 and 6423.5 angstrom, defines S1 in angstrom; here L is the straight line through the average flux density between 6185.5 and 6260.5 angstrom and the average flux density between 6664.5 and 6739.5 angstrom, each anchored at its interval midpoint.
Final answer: 0.3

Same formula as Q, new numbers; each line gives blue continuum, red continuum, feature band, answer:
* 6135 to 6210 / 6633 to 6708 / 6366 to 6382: 0.05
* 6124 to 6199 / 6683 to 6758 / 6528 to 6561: 0.02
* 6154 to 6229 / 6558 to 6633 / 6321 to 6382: 0.01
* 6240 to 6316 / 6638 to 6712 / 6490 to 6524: 0.00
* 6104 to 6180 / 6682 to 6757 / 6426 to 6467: 0.04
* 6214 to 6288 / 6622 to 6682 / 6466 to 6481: -0.05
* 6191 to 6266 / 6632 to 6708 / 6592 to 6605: 0.02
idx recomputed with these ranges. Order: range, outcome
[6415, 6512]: 10.7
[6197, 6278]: 11.4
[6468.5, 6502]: 10.7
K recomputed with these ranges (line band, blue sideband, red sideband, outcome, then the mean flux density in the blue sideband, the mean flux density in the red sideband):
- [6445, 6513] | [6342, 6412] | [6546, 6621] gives -0.01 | 11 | 10.2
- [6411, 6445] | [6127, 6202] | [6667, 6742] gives 0.02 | 11.5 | 10.2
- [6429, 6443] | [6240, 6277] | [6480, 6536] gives 0.08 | 11.3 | 10.8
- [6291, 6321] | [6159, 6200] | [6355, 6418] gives 0.02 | 11.7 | 10.9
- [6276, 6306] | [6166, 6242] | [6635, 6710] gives 0.01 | 11.5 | 10.3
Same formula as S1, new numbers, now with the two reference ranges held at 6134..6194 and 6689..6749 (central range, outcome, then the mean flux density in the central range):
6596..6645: 1.4 angstrom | 10.3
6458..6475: -0.2 angstrom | 11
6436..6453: 0.8 angstrom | 10.4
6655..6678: 0.6 angstrom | 10.2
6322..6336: -0.3 angstrom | 11.4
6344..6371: 0.1 angstrom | 11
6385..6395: -0.3 angstrom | 11.3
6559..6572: 2.2 angstrom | 8.83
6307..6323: 0.1 angstrom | 11.1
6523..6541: -0.3 angstrom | 10.9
